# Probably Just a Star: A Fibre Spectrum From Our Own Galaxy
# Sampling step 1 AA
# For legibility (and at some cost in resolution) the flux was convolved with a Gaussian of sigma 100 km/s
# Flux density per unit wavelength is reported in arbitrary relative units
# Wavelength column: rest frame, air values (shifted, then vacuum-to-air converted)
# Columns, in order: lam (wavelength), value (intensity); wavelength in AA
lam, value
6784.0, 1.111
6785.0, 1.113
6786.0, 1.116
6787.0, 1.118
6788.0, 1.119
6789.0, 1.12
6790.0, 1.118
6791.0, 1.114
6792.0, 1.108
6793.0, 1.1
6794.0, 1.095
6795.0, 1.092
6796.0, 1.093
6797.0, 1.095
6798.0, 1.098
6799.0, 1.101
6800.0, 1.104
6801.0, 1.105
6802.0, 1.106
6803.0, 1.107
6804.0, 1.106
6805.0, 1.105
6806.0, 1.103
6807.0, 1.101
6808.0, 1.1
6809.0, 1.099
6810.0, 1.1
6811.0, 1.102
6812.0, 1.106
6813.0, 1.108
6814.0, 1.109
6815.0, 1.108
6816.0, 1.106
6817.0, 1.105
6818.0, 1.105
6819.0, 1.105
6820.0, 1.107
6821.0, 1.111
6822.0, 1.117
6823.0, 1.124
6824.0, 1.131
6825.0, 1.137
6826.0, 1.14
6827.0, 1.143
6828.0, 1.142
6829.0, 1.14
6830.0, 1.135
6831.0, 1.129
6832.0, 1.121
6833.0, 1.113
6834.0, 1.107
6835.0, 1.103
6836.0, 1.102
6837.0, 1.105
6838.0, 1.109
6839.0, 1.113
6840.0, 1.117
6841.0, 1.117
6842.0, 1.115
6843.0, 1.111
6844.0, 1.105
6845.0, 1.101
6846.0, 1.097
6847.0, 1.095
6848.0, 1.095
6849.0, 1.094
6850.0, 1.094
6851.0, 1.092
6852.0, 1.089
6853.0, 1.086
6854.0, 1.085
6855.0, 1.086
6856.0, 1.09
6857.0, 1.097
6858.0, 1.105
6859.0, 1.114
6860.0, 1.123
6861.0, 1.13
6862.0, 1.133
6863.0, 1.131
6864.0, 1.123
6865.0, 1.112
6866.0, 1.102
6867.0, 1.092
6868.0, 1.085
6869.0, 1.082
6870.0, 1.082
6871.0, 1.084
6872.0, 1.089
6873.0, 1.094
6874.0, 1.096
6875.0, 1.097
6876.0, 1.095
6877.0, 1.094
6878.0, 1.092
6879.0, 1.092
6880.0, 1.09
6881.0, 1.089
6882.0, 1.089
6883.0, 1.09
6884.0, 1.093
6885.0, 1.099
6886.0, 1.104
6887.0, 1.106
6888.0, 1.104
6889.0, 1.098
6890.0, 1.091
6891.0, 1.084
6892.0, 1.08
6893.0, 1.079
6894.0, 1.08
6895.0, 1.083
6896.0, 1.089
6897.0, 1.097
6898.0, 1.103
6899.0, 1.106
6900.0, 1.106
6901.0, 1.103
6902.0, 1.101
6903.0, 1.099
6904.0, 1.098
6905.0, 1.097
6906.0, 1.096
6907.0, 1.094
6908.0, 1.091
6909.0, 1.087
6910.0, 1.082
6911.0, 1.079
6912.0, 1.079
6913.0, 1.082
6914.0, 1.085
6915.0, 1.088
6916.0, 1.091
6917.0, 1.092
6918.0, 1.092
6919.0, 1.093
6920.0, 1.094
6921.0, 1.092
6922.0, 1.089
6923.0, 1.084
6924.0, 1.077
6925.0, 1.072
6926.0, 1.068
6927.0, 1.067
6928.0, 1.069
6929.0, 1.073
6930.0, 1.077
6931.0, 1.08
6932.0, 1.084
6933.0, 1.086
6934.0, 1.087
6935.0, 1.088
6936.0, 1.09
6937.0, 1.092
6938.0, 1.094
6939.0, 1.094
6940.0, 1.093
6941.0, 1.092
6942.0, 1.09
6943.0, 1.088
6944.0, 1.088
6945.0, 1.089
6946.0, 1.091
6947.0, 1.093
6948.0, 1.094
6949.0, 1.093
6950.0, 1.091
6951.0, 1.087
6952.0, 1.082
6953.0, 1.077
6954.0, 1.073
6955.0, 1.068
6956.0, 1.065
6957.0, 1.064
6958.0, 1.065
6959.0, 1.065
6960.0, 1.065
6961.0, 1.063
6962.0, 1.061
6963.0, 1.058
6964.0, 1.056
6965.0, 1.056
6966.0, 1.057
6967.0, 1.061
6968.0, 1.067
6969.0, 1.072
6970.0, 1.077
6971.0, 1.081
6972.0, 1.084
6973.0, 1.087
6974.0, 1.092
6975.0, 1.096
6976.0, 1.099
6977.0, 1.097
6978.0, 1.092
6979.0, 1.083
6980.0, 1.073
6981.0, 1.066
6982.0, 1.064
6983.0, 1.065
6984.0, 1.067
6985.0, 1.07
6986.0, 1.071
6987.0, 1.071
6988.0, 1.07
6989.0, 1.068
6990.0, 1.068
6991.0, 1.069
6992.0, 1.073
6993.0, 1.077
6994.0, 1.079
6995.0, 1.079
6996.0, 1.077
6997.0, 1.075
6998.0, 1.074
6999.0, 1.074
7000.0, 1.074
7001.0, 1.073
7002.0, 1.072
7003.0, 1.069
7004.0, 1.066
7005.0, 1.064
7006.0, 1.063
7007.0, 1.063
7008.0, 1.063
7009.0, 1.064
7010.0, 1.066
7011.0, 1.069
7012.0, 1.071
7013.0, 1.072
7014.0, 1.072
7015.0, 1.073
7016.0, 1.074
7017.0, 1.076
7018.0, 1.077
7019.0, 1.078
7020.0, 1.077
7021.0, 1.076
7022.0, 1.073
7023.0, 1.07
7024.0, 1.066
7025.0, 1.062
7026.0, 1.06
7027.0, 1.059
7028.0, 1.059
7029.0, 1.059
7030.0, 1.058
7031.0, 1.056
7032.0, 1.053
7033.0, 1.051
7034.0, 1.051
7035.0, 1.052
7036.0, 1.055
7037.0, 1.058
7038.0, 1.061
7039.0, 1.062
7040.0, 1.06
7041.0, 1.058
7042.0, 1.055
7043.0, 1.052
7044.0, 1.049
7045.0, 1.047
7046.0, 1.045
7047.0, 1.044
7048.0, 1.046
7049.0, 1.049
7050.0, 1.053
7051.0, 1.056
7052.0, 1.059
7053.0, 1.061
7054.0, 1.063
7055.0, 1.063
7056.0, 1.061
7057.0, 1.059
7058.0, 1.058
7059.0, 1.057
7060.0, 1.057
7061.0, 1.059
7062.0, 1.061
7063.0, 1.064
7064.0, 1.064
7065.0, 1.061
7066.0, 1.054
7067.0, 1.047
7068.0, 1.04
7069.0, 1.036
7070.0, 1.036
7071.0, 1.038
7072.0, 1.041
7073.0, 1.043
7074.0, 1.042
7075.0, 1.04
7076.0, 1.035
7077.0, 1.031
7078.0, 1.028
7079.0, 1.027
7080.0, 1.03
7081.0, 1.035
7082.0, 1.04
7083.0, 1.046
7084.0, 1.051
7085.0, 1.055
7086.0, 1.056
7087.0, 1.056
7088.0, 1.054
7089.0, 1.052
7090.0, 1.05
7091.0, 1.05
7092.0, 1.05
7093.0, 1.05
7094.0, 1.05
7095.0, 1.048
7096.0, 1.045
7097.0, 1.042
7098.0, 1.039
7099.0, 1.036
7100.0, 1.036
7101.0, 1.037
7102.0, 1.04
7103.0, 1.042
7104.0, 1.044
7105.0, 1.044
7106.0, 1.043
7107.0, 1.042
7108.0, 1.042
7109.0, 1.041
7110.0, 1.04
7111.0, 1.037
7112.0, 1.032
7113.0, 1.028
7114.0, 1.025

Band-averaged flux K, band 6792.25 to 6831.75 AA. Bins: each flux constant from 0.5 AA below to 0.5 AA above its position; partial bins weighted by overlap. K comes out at 1.11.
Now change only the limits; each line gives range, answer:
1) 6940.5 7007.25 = 1.08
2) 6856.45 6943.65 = 1.09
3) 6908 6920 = 1.09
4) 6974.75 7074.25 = 1.06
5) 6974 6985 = 1.08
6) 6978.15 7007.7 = 1.07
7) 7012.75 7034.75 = 1.07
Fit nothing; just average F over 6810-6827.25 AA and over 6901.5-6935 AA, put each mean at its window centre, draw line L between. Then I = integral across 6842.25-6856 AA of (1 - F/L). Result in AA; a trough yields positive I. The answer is 0.1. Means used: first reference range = 1.11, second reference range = 1.09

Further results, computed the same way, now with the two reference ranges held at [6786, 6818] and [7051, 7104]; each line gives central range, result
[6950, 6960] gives 0.0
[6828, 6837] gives -0.2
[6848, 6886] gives -0.2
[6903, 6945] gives -0.3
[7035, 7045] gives 0.0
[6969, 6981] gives -0.2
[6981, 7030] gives -0.3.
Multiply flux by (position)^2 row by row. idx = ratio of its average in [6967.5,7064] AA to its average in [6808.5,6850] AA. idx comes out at 1.01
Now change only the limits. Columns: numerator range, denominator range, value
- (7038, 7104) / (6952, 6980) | 1.01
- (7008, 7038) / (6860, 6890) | 1.01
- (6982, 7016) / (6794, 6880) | 1.01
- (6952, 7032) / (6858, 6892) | 1.01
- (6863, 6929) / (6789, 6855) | 1.01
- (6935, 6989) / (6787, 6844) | 1.01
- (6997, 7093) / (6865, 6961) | 1.01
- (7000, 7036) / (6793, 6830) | 1.02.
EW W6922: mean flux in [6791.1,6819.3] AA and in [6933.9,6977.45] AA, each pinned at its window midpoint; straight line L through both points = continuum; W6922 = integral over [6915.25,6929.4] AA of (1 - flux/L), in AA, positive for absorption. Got 0.0 AA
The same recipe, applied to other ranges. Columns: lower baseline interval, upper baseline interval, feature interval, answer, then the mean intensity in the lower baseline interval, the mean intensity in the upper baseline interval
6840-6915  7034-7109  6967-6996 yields -0.2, 1.1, 1.05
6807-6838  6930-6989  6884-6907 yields 0.0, 1.11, 1.08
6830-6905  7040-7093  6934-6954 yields -0.2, 1.1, 1.05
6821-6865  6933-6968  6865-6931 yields 0.3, 1.11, 1.08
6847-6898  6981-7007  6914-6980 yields 0.0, 1.1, 1.07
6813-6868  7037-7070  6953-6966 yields 0.2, 1.11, 1.05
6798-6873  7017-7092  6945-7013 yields -0.1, 1.11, 1.05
